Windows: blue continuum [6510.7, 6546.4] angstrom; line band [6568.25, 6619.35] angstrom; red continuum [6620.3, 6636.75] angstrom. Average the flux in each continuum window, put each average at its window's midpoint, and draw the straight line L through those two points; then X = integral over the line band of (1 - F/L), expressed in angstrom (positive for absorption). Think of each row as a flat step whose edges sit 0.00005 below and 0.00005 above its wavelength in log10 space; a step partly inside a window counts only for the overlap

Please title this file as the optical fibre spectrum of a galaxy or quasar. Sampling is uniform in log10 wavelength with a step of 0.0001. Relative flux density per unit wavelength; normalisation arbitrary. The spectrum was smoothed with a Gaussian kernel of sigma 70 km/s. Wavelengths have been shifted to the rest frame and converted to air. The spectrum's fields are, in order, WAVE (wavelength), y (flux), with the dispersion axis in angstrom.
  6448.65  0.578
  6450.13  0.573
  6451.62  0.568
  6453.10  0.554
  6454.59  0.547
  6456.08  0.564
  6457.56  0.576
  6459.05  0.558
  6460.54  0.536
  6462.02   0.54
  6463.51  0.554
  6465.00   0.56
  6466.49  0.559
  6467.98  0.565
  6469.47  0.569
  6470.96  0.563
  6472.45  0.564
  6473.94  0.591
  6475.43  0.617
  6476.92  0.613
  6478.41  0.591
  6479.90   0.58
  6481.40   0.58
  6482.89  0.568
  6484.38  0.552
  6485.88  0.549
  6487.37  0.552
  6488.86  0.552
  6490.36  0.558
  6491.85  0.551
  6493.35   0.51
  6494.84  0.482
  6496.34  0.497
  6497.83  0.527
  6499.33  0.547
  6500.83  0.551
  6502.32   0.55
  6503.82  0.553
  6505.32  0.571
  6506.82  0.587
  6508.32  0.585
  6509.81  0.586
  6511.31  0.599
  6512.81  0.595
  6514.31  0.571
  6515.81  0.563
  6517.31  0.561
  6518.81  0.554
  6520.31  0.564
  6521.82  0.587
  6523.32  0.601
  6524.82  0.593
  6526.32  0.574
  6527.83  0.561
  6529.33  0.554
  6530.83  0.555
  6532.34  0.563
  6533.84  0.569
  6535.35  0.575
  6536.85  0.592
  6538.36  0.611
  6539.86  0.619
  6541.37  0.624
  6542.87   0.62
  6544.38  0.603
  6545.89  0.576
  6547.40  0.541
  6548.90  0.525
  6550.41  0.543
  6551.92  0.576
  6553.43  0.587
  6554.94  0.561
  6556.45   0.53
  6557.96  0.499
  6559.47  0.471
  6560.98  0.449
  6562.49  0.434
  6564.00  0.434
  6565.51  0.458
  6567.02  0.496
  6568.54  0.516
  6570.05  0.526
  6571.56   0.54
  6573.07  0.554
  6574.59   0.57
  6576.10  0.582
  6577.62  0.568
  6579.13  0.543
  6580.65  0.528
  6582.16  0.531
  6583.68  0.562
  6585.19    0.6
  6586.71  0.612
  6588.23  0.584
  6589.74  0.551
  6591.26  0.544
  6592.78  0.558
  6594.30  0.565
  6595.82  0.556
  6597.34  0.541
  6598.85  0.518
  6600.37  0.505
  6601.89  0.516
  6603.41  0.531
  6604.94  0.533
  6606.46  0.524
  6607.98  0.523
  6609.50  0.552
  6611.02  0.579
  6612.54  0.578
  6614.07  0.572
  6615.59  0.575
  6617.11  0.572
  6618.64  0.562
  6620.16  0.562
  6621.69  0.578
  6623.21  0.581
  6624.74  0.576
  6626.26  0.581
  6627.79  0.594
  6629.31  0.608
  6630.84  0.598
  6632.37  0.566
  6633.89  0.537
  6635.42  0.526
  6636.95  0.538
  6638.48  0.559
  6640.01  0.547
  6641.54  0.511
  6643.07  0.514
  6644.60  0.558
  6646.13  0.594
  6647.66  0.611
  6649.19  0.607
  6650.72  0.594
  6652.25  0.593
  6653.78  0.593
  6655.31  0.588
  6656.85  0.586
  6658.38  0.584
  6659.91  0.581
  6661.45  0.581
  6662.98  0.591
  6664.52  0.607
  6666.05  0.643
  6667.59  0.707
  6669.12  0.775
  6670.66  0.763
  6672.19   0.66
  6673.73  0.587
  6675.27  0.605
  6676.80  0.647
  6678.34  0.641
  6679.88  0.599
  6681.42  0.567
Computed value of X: 2.1 angstrom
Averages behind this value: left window 0.583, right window 0.573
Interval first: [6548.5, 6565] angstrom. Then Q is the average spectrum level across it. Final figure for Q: 0.509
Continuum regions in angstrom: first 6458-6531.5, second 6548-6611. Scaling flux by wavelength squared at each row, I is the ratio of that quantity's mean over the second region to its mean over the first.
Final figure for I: 0.97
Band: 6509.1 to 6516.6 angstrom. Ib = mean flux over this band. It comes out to 0.583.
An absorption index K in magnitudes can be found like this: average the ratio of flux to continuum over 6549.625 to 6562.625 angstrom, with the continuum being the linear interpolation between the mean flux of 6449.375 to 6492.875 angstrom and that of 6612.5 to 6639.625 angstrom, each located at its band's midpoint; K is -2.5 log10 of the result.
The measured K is 0.09 mag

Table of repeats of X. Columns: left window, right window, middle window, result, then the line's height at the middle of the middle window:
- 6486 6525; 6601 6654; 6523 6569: 1.00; 0.561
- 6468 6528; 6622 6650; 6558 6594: 2.27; 0.566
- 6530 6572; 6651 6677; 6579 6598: 0.35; 0.571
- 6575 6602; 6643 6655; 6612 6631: -0.22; 0.573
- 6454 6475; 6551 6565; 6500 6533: -2.63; 0.53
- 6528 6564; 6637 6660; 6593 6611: 0.91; 0.564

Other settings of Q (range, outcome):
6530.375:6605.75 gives 0.547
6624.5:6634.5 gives 0.581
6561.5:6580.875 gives 0.518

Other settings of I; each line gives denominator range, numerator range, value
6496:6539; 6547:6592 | 0.95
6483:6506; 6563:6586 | 1.01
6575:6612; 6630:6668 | 1.07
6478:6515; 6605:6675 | 1.10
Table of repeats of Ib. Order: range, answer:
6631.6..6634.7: 0.552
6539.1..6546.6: 0.609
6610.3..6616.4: 0.576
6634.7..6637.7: 0.532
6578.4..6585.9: 0.553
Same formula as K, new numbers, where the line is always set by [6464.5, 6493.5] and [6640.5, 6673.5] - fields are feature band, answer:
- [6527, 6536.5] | 0.032 mag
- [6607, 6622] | 0.068 mag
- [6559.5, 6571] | 0.235 mag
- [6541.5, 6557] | 0.030 mag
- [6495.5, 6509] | 0.044 mag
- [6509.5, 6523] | 0.003 mag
